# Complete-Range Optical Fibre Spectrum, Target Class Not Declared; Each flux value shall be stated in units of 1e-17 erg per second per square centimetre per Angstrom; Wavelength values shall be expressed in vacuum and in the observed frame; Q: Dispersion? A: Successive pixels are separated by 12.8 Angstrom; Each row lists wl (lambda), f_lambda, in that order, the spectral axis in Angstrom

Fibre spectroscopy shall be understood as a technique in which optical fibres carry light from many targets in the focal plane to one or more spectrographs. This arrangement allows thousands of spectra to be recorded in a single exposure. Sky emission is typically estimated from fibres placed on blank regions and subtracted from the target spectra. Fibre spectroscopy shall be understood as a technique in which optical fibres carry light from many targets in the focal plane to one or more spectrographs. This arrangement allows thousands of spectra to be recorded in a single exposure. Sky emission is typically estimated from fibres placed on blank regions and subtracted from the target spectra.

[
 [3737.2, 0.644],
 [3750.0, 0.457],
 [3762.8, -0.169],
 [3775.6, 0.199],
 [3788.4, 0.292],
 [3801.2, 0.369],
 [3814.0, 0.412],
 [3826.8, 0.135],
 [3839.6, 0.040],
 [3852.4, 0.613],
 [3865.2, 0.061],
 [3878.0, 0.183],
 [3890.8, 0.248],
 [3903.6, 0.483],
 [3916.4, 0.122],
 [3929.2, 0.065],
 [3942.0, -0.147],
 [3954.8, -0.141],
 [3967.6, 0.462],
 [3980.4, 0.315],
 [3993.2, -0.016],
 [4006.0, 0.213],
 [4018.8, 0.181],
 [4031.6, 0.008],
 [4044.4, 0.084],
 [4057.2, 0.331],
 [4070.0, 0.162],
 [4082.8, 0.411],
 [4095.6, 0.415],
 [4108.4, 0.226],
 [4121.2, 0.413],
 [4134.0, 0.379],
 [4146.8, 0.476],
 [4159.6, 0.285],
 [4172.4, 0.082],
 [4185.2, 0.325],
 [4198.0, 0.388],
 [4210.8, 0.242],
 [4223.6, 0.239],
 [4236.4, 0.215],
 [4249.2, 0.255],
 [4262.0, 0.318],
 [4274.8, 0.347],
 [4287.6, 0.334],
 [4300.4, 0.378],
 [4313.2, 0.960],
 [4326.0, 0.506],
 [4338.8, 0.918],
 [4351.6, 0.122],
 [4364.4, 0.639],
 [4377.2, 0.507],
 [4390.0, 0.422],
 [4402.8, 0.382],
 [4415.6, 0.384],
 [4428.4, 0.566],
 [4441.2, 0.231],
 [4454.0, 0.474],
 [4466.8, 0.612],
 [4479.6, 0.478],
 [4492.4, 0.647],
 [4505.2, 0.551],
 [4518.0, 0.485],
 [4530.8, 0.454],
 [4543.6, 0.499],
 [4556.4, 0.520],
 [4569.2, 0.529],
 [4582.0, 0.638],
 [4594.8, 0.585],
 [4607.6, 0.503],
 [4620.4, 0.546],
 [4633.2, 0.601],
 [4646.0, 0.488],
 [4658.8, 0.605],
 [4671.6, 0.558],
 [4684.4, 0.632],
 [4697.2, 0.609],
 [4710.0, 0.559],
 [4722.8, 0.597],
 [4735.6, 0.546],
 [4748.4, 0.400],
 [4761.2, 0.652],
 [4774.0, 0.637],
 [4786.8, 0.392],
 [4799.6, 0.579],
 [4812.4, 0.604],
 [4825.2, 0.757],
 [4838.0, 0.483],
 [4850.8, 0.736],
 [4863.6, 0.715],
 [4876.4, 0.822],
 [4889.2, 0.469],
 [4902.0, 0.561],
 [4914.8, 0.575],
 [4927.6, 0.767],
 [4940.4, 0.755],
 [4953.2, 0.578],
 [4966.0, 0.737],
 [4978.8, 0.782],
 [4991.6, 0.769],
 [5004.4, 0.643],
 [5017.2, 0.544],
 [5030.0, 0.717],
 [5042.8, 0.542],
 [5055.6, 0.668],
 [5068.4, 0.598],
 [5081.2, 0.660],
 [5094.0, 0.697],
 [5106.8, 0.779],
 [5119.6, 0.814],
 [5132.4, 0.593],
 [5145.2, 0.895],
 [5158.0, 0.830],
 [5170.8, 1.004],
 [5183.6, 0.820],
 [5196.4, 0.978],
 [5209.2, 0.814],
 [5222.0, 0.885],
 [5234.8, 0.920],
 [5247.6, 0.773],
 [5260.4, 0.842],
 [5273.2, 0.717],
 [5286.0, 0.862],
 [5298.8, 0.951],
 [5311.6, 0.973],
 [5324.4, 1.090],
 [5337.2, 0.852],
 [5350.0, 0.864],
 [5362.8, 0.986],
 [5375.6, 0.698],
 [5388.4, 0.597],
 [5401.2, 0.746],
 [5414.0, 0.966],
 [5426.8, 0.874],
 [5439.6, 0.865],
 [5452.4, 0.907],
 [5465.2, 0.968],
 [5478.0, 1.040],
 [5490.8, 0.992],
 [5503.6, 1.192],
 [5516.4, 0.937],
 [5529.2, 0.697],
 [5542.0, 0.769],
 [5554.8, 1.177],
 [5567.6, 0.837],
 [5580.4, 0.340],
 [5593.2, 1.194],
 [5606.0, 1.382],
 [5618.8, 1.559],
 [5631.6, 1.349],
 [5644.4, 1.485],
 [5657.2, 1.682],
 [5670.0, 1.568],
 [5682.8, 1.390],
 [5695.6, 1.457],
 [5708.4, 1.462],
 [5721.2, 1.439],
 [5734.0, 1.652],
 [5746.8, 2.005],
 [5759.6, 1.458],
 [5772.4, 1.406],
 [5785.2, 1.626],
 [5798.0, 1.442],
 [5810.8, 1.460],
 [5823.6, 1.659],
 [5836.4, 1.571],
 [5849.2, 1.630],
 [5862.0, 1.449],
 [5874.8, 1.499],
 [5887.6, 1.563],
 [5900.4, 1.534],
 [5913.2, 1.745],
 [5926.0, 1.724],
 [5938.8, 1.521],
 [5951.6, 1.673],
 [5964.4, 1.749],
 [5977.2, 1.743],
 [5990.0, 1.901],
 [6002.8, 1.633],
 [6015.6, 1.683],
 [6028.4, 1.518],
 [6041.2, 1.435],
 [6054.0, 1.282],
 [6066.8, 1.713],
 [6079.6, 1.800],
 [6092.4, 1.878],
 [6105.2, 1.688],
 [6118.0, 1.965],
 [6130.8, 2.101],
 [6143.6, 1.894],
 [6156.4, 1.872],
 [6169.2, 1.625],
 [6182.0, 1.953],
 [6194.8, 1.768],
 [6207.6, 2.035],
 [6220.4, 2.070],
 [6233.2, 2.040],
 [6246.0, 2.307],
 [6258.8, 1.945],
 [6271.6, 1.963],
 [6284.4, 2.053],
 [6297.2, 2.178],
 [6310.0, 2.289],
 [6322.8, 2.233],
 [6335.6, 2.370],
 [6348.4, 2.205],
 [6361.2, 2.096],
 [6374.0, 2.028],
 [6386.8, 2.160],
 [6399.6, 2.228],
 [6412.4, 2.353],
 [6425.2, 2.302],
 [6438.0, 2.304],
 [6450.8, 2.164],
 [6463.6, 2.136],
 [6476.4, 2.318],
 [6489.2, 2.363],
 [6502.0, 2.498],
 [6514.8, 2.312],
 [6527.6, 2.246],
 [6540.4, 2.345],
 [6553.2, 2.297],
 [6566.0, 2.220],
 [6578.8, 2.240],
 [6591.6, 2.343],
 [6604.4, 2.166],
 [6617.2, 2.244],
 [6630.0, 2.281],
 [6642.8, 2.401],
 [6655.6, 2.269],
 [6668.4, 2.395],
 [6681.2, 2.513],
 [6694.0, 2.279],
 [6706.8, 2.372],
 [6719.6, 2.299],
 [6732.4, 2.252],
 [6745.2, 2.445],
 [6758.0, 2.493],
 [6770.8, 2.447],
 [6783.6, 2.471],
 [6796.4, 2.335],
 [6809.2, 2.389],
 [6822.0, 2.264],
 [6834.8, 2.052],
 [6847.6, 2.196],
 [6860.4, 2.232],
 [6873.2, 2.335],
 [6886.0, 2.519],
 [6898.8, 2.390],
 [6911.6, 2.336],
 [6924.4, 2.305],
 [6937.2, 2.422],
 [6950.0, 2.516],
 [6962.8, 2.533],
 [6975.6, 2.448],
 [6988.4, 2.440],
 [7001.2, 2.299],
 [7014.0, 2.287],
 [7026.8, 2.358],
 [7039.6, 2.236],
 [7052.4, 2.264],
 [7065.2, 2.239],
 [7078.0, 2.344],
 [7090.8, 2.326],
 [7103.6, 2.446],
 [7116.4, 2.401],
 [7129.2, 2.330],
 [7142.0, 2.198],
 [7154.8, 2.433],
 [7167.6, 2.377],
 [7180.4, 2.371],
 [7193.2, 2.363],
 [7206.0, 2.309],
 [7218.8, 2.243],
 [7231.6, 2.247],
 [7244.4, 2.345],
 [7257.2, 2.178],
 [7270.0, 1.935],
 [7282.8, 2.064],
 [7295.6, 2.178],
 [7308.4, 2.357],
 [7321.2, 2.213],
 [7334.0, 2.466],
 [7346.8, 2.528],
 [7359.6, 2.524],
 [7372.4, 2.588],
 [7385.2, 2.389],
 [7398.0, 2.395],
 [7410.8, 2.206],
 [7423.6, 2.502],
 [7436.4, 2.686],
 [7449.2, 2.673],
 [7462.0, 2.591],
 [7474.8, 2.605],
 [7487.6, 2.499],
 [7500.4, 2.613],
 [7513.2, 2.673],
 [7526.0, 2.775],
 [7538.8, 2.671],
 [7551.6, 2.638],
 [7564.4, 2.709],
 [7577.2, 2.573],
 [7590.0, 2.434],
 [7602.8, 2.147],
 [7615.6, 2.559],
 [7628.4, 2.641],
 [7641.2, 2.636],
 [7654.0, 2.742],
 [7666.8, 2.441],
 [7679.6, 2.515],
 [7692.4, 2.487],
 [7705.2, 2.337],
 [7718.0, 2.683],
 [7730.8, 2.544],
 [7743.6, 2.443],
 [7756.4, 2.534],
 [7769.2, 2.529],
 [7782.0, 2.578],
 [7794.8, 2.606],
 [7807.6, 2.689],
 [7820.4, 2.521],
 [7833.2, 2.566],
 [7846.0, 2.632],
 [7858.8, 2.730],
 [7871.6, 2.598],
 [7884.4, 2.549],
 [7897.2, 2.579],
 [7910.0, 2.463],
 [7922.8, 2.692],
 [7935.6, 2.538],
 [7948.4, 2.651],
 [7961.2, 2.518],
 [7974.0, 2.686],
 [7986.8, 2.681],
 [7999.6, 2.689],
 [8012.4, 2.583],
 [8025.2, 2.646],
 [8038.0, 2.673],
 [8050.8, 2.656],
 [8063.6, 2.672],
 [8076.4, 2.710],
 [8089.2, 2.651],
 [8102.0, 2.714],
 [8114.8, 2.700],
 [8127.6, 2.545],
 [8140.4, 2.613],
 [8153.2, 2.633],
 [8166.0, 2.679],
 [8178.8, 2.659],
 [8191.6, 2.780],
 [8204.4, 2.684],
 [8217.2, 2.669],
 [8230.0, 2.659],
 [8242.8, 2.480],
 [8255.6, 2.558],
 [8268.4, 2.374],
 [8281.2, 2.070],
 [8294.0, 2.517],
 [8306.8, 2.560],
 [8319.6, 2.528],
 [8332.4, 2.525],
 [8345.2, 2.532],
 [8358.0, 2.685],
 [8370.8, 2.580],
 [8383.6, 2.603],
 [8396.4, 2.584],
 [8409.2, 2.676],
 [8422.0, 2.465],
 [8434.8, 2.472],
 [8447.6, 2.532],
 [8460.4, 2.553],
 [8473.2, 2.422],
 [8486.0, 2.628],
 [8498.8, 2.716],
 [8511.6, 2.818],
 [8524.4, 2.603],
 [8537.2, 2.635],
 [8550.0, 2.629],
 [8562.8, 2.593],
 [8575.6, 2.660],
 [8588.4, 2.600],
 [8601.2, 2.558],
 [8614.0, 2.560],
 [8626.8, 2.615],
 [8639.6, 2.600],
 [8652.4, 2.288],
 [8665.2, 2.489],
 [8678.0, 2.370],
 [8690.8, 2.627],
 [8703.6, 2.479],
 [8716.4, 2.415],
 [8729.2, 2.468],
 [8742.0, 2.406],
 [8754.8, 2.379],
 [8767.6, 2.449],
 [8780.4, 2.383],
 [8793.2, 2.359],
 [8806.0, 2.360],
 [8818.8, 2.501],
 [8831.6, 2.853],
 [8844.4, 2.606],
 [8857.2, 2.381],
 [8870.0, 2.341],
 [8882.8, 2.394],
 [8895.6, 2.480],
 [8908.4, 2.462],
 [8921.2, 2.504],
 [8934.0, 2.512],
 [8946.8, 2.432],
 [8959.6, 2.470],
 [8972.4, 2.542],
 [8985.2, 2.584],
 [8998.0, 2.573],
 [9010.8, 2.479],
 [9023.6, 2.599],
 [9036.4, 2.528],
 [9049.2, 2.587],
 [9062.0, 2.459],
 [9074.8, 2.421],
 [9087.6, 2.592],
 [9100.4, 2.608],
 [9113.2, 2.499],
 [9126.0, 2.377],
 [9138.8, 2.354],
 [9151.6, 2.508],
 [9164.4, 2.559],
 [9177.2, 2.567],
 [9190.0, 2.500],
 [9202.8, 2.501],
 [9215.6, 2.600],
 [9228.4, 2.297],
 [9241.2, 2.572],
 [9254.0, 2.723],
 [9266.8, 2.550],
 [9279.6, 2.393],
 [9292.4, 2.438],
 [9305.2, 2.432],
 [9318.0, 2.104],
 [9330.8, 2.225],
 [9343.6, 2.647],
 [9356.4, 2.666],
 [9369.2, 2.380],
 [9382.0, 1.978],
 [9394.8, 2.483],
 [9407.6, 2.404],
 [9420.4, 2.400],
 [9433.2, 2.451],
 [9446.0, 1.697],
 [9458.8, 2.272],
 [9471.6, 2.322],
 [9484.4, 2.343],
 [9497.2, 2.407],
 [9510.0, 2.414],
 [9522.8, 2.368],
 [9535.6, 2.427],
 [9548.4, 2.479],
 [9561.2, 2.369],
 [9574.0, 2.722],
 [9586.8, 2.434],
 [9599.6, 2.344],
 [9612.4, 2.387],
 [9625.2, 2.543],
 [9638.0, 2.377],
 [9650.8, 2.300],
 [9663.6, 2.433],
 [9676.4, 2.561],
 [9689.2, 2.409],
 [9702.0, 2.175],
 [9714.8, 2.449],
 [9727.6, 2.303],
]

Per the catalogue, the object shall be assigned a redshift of 0.406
